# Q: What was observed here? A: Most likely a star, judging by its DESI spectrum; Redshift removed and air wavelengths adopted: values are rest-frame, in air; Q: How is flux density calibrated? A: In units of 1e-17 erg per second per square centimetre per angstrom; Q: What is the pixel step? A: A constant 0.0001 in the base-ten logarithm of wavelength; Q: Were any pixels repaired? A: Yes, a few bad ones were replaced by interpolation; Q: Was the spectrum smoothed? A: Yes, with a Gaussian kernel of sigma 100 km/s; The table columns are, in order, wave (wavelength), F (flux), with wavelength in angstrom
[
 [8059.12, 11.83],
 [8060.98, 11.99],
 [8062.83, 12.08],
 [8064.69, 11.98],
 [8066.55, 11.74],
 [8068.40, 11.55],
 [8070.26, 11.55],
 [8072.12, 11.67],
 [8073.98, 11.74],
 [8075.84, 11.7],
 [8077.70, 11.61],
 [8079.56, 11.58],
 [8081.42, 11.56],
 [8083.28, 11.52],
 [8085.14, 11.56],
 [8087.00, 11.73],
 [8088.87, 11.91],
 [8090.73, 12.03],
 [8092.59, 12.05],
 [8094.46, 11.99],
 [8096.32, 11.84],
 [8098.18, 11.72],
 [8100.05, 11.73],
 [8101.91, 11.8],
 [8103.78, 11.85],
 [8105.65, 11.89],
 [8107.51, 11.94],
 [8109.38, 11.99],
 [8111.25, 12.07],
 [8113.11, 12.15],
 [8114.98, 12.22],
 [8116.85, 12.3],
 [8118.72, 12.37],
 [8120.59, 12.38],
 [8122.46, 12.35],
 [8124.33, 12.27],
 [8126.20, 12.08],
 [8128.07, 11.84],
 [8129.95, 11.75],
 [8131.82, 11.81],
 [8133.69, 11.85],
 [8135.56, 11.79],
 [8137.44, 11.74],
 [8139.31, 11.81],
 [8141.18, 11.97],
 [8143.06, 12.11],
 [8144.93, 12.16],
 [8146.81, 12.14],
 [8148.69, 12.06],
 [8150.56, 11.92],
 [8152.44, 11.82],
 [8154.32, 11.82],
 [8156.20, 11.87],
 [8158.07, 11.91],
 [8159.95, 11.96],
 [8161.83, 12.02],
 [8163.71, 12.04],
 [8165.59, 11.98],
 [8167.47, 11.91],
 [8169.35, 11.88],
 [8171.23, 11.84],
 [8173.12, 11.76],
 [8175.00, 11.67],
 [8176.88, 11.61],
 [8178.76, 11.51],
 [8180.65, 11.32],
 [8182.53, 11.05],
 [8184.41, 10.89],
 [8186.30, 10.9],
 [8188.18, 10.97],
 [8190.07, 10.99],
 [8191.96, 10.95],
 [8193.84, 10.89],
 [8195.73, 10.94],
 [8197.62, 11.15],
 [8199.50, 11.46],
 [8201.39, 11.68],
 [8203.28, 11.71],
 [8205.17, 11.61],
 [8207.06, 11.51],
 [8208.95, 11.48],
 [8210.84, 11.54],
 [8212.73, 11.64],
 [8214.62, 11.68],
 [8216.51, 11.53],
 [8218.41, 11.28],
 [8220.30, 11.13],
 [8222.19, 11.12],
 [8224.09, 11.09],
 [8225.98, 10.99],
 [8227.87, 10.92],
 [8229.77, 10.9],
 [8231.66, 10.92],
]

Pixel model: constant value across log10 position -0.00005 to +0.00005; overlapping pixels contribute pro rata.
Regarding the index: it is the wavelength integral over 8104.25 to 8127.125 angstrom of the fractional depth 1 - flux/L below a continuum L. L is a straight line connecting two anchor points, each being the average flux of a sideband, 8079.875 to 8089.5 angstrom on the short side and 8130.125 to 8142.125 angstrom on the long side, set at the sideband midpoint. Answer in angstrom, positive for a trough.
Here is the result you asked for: -0.8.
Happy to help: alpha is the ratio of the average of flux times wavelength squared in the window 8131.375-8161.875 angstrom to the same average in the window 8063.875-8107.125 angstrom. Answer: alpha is 1.03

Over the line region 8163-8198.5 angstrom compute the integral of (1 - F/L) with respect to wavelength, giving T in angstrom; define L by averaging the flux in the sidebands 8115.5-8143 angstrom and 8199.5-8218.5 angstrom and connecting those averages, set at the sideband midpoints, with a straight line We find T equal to 1.07 angstrom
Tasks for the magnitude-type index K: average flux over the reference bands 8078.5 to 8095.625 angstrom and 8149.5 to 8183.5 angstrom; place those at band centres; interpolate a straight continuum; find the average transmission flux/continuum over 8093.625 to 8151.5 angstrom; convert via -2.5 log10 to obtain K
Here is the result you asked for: -0.021 mag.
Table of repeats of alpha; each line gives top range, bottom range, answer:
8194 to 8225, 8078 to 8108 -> 0.99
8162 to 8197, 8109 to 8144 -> 0.96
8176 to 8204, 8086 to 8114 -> 0.96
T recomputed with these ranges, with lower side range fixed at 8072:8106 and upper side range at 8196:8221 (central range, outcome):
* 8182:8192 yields 0.5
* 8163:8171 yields -0.3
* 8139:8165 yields -0.8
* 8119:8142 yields -0.6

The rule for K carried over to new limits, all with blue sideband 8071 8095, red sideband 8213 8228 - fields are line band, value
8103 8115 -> -0.03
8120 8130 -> -0.05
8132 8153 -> -0.04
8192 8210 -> 0.00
